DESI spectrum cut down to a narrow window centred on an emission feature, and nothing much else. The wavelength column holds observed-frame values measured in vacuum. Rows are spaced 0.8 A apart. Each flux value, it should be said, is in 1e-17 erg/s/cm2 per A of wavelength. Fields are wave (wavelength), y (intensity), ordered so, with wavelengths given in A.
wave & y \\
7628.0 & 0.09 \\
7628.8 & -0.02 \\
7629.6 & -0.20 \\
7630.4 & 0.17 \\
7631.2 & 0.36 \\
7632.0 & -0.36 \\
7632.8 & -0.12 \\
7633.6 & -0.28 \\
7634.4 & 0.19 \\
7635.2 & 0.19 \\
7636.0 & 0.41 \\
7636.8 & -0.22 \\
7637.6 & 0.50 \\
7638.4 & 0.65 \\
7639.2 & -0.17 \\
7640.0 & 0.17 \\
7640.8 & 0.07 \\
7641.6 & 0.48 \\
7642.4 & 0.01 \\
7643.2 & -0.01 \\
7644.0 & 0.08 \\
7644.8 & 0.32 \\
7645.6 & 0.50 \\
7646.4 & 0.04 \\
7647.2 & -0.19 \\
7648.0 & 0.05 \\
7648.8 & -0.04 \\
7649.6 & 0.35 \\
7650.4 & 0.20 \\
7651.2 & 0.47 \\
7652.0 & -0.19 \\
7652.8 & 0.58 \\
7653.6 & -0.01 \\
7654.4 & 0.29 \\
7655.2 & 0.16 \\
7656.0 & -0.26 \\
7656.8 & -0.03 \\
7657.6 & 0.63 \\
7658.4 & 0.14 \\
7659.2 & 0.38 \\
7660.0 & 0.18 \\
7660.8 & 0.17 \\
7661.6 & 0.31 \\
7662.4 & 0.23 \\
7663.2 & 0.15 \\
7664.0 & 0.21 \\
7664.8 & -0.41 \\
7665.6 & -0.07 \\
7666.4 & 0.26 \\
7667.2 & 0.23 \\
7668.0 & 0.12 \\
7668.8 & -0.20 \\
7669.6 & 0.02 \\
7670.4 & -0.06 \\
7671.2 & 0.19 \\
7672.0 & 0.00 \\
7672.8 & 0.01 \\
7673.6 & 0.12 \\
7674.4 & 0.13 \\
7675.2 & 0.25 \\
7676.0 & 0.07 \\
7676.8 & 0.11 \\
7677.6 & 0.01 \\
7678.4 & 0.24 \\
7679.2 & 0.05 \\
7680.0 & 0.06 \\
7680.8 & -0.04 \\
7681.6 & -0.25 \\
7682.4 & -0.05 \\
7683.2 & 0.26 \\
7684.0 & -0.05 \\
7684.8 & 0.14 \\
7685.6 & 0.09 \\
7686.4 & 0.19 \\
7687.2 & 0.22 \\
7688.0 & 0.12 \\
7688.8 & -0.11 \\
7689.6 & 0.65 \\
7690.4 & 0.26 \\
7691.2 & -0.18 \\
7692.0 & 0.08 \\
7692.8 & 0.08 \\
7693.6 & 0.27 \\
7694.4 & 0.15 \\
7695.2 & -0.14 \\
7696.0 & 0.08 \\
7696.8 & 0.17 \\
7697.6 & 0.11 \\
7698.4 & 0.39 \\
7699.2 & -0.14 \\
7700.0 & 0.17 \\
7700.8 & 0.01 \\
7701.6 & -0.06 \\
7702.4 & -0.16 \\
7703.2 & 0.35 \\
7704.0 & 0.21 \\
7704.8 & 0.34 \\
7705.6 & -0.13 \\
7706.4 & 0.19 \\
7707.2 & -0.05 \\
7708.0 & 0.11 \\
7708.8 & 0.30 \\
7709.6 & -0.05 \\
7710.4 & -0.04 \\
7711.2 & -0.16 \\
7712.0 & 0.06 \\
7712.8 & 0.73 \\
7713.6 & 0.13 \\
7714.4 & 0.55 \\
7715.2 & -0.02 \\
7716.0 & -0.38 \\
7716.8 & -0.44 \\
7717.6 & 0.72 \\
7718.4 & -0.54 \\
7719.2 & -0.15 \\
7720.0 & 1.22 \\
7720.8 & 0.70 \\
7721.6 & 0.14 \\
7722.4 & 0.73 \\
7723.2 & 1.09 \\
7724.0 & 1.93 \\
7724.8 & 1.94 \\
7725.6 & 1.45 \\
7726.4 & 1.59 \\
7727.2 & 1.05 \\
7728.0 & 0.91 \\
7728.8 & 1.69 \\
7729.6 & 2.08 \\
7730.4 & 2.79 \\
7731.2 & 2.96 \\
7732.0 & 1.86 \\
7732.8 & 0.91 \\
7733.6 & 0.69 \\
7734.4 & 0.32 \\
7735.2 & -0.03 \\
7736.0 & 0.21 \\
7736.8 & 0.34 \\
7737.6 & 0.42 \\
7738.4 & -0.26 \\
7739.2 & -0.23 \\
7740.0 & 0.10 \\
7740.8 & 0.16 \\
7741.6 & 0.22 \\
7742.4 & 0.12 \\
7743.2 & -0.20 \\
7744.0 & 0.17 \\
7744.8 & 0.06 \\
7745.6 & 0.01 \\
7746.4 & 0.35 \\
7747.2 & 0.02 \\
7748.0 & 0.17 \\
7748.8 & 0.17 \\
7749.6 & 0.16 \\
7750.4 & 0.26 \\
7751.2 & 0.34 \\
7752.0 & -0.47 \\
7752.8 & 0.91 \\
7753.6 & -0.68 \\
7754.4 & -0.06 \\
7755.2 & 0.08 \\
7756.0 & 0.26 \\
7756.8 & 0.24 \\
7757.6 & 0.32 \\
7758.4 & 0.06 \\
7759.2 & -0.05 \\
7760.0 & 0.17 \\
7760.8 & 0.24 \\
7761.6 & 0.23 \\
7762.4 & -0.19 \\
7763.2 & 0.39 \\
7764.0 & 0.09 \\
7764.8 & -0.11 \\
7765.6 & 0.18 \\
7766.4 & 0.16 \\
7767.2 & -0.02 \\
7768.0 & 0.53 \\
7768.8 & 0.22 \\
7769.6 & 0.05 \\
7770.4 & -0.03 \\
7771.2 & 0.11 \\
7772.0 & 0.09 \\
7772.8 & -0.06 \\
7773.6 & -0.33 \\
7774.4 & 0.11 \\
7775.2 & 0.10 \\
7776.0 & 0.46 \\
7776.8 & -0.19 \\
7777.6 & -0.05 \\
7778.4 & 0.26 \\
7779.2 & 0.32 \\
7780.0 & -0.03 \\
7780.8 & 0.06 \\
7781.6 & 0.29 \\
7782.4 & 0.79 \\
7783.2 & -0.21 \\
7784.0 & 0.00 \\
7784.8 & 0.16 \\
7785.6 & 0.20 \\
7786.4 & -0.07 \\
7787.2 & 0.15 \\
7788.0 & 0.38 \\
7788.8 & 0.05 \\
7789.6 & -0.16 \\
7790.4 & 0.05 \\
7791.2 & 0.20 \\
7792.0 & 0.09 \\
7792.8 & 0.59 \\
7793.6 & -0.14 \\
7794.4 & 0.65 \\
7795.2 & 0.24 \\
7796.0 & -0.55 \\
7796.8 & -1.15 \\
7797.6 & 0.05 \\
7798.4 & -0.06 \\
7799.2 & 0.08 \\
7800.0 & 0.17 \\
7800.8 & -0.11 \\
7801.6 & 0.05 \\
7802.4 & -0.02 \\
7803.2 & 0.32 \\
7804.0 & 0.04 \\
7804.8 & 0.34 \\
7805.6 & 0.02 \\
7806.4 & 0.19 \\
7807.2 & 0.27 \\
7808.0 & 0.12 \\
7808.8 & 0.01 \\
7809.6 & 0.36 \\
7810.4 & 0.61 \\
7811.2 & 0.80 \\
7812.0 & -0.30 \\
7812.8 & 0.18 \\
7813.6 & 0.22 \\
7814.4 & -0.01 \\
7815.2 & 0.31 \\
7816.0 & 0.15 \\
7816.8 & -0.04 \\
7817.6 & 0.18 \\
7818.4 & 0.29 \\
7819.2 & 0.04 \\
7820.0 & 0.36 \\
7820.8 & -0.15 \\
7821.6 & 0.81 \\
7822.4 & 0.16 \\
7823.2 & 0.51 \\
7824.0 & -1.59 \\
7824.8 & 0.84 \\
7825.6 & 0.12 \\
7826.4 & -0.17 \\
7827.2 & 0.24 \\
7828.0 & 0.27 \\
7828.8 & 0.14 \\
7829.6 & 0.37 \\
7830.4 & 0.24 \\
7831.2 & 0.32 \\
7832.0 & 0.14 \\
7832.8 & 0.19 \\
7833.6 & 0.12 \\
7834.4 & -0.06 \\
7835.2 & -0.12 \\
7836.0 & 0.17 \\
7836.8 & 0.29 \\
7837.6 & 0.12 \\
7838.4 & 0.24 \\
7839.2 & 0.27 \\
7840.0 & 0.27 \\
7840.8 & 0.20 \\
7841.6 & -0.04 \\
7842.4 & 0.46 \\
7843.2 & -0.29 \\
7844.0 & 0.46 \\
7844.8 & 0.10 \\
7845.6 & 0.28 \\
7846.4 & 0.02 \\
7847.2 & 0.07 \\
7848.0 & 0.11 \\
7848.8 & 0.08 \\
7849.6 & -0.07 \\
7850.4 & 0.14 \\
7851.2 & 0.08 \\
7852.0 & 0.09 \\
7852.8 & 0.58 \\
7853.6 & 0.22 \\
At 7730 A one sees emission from [O II]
